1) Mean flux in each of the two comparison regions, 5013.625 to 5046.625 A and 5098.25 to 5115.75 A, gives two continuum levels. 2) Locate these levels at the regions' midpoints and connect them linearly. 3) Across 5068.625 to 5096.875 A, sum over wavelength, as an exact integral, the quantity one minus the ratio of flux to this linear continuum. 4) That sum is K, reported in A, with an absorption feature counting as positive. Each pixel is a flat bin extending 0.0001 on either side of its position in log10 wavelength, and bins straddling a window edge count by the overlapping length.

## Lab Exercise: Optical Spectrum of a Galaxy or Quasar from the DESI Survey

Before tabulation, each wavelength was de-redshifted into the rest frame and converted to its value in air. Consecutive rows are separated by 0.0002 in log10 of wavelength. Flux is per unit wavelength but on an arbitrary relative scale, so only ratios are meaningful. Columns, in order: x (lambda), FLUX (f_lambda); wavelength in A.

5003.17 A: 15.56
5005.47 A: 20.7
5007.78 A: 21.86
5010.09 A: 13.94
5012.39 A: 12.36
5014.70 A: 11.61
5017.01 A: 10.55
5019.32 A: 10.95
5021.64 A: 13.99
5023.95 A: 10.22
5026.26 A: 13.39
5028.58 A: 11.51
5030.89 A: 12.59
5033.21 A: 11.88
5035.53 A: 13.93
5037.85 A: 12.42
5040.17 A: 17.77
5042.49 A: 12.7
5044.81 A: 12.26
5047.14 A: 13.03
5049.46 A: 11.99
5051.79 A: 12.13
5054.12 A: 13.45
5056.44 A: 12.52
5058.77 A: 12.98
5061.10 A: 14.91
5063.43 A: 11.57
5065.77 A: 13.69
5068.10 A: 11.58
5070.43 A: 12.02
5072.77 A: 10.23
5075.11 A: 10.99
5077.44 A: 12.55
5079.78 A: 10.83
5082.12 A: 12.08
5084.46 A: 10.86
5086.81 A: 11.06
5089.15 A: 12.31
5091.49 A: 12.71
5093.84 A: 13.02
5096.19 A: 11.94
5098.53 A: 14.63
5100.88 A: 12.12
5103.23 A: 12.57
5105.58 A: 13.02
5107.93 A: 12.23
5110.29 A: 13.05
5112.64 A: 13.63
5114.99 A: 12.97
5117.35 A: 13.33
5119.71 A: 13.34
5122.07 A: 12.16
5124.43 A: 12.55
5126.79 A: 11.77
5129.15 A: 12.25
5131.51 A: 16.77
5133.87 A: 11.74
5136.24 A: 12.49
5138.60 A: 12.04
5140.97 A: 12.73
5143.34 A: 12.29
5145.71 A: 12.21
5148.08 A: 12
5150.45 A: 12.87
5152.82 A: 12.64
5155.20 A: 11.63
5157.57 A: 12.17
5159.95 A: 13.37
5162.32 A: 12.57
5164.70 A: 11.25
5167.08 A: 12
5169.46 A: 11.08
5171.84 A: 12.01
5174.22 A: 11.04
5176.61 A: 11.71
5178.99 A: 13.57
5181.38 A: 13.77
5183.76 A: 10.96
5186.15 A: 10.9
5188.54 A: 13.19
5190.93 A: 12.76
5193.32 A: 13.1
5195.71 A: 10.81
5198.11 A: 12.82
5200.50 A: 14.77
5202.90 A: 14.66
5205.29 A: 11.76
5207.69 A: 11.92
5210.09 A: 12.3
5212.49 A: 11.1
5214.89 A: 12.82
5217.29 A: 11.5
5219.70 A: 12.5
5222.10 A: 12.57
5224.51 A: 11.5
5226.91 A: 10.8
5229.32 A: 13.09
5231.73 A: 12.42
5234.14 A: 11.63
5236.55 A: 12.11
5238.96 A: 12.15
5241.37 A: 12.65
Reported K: 2.5 A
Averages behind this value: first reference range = 12.6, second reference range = 12.9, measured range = 11.7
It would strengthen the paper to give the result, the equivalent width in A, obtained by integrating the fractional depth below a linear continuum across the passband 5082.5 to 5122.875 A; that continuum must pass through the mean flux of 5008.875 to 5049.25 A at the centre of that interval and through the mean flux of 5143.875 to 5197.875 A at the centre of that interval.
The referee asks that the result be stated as -0.8 A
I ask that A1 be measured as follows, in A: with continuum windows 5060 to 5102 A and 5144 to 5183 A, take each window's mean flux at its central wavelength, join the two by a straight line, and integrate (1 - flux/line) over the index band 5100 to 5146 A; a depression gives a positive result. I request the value -2.18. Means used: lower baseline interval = 12.2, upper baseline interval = 12.2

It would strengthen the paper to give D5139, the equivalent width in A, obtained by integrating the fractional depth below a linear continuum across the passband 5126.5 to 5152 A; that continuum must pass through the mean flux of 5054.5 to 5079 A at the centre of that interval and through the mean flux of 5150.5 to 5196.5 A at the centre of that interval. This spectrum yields -0.97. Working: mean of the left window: 12.3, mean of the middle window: 12.7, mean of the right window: 12.2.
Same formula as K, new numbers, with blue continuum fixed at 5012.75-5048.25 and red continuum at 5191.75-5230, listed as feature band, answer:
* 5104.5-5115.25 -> -0.42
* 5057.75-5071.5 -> -0.28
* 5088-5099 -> -0.27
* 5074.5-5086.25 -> 0.99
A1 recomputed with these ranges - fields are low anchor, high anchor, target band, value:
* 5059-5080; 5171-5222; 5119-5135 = -0.9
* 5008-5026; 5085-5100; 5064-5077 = 0.8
